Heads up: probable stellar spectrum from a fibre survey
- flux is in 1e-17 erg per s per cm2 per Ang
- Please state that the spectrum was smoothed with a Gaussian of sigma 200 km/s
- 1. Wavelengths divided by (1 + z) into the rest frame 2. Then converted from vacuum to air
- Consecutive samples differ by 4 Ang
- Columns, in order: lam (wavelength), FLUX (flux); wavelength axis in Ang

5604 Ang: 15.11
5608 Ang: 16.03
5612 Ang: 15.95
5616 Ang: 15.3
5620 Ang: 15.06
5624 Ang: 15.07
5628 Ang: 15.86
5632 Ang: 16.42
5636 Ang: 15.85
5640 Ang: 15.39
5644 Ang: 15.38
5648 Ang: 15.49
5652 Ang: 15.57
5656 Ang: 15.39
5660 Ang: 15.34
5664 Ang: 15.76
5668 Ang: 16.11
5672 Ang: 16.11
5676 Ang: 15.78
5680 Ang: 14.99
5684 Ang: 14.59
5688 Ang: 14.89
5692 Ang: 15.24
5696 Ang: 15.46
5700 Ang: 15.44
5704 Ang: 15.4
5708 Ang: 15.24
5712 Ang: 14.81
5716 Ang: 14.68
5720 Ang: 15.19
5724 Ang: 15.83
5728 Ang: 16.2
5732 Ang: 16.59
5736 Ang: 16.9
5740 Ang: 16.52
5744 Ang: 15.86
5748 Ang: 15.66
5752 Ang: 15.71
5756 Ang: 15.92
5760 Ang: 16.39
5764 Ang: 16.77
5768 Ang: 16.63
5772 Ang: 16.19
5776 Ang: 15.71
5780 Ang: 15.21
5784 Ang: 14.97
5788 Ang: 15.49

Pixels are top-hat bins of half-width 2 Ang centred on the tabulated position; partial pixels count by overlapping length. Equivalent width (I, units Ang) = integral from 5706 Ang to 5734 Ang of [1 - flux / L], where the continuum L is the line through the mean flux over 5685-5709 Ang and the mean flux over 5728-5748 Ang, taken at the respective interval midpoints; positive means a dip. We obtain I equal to 0.7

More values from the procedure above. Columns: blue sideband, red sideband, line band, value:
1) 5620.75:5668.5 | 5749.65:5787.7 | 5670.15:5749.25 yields 1.0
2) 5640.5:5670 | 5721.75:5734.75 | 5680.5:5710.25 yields 1.4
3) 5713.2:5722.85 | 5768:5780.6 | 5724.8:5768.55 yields -2.3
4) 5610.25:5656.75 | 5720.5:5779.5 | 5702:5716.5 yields 0.8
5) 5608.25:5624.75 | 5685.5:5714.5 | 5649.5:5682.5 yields -0.7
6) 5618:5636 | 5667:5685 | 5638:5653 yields 0.1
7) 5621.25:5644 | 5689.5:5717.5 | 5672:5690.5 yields 0.2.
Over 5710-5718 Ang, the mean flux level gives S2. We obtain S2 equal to 14.7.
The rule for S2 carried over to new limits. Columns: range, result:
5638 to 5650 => 15.4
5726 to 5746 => 16.4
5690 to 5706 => 15.4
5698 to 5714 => 15.2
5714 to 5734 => 15.7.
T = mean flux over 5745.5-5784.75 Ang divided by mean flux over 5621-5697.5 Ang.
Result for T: 1.0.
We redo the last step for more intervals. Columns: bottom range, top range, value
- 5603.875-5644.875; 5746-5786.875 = 1.02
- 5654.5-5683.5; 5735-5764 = 1.04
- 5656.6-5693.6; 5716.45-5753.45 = 1.04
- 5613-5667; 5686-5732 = 0.99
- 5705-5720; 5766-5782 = 1.06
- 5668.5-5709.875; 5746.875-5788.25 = 1.04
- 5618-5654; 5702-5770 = 1.02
